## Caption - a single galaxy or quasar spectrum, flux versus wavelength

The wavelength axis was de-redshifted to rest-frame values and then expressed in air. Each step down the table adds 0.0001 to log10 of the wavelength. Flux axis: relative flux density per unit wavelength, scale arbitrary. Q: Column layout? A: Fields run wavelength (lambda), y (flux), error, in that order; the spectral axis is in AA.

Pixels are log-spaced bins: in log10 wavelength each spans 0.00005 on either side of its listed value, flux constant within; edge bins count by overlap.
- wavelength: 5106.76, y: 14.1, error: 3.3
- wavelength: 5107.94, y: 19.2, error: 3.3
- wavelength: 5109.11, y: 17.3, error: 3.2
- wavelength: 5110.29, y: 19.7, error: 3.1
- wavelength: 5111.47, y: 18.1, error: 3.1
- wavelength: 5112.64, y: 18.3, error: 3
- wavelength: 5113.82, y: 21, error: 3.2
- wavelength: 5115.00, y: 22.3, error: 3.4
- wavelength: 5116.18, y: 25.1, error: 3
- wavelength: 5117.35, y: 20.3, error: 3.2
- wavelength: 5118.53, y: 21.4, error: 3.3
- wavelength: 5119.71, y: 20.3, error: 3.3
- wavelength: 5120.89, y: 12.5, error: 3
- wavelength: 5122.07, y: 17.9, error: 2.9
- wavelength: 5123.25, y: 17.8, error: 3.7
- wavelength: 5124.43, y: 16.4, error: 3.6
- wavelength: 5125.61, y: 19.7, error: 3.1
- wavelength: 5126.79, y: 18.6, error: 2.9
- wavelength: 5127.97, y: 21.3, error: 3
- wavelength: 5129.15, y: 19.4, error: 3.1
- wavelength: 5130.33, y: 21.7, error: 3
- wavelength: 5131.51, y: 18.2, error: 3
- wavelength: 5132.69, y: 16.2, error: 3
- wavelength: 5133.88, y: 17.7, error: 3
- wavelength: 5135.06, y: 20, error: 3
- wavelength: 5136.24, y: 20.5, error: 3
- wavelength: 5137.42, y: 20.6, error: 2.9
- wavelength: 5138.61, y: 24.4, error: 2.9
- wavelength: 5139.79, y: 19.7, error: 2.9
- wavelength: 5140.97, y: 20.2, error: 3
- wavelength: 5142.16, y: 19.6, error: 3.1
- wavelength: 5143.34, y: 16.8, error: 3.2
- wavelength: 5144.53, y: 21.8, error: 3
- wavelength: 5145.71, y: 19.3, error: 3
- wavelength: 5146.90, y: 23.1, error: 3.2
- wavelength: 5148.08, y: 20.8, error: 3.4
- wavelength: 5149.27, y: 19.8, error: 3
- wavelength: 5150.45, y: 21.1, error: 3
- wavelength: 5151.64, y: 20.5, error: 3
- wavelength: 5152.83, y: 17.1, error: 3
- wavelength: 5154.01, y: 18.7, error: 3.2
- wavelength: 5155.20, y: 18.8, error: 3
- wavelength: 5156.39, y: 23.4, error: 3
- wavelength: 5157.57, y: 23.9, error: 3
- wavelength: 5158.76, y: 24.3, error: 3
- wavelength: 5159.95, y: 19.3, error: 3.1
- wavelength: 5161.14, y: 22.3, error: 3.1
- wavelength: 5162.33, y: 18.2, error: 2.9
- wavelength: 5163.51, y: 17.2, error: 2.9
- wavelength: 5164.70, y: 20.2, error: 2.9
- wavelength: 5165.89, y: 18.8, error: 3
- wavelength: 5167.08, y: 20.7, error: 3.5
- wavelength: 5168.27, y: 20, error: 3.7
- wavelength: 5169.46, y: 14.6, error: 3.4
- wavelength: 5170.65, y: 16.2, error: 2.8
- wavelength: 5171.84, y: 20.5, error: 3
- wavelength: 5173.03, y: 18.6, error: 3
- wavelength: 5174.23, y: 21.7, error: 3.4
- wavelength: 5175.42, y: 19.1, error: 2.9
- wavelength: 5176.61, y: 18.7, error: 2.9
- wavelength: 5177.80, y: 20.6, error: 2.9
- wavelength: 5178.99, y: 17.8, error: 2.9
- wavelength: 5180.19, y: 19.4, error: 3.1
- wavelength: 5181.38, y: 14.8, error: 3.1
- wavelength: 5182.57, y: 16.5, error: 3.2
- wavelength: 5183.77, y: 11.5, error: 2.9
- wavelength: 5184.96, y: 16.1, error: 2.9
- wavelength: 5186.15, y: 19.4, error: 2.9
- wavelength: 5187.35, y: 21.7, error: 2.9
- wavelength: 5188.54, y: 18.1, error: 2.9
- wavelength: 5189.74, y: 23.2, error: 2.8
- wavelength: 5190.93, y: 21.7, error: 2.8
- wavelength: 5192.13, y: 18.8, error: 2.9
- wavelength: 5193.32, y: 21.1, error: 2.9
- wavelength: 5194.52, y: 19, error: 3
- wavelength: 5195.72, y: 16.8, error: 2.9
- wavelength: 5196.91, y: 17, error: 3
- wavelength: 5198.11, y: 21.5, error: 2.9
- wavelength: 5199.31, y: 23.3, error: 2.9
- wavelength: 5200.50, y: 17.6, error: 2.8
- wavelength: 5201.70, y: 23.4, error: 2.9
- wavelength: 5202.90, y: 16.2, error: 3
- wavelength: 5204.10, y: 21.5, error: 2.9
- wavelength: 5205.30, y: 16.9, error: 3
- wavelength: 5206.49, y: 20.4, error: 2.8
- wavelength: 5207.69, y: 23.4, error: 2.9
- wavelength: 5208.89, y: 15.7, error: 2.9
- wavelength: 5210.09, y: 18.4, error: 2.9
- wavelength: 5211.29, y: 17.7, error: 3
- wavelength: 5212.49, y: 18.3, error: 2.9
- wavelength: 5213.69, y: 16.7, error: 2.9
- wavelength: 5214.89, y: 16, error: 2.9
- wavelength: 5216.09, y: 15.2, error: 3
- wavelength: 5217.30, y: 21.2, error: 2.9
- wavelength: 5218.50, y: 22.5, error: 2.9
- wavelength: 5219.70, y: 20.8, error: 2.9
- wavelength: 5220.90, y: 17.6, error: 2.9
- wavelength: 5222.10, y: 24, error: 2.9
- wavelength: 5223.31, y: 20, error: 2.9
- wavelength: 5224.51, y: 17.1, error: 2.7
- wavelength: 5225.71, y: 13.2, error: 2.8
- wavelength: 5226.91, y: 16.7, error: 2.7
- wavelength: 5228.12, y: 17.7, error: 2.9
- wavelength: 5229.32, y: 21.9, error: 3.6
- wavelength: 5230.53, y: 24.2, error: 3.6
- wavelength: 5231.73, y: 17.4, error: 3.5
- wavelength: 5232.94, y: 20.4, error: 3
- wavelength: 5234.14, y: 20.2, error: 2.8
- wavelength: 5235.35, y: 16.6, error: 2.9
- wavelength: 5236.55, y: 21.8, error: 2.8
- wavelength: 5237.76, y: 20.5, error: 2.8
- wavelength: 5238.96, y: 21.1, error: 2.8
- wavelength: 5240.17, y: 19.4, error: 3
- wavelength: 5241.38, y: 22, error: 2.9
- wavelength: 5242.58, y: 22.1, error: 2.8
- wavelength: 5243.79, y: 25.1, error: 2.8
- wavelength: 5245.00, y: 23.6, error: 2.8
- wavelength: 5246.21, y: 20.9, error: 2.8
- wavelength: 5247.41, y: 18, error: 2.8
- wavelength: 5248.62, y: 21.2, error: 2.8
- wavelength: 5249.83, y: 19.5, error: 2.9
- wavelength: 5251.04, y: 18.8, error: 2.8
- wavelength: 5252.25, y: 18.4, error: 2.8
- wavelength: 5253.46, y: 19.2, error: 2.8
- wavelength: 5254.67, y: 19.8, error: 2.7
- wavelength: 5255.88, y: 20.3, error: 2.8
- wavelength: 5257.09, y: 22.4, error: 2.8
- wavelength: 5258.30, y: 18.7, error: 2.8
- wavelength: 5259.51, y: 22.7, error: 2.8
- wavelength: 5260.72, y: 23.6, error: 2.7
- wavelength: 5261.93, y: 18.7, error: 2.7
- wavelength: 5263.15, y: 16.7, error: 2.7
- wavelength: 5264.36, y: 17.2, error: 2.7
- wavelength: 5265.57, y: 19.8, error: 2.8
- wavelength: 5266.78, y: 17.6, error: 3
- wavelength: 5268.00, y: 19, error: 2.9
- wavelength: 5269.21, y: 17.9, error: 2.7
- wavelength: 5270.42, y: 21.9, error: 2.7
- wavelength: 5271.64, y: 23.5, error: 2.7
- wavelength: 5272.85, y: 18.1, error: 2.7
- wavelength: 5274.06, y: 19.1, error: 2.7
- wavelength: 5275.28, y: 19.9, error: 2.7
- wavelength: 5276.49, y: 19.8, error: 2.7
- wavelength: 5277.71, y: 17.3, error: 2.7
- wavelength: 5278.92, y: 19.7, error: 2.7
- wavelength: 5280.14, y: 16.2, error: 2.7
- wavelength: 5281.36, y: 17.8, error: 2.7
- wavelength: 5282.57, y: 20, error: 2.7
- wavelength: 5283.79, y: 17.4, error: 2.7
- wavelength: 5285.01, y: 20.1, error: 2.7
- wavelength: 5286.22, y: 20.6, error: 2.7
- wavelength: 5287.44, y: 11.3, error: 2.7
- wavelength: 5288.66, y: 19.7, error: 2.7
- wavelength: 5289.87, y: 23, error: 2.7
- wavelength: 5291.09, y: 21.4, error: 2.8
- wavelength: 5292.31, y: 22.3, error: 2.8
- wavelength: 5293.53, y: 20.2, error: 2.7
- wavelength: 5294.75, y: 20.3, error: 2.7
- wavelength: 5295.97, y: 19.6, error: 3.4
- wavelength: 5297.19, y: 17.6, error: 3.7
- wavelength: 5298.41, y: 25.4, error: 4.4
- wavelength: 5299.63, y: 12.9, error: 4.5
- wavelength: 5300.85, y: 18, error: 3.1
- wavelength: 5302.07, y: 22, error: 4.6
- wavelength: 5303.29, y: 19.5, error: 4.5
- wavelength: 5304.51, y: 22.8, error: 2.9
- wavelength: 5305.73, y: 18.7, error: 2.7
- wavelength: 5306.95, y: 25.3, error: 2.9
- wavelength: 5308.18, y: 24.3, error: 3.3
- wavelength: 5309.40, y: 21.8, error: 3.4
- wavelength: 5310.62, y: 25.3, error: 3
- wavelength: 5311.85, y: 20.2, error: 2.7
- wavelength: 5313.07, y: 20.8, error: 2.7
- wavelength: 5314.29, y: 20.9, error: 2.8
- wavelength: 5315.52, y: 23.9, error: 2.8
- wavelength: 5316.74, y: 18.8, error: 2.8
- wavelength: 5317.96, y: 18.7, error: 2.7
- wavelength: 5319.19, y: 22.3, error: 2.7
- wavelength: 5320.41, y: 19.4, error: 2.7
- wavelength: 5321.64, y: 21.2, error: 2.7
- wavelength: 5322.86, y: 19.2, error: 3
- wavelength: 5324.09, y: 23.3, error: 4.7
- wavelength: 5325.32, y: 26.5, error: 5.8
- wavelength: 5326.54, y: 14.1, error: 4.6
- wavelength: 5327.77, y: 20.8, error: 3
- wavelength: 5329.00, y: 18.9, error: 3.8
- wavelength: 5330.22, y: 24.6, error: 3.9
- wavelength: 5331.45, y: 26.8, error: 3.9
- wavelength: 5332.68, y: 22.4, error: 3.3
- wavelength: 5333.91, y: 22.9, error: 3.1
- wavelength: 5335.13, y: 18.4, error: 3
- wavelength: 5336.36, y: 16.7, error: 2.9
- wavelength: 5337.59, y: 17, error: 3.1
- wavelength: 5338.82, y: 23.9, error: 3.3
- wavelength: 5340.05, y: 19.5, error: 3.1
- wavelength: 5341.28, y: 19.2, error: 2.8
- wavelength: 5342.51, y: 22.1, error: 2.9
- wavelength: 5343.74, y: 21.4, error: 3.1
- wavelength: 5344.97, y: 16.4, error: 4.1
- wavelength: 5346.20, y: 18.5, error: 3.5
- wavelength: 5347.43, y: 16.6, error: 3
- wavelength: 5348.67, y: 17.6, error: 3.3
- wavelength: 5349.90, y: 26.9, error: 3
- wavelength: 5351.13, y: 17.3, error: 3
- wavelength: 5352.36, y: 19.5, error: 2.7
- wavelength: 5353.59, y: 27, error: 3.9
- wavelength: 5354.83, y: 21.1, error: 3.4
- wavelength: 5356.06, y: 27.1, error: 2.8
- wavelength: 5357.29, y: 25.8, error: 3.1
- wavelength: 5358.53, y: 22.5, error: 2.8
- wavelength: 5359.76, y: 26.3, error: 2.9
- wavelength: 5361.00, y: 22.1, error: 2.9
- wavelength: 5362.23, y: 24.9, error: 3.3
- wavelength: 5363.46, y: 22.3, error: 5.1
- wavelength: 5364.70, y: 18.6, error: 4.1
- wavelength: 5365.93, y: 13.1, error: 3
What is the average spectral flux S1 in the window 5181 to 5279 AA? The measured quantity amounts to 19.5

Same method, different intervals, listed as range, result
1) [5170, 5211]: 19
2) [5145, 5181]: 19.8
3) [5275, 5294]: 19.2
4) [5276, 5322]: 20.2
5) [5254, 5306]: 19.6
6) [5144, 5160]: 20.9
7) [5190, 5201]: 19.8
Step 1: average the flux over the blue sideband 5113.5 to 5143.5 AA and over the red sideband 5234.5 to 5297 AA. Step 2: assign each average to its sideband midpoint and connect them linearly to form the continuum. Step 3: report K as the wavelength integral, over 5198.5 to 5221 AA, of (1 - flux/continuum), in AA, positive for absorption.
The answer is 0.7 AA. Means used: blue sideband 19.6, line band 19.2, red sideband 19.8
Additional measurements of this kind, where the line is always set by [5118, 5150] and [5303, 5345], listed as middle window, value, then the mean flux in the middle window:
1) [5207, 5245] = 1.3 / 19.6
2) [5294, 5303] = 0.7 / 19.4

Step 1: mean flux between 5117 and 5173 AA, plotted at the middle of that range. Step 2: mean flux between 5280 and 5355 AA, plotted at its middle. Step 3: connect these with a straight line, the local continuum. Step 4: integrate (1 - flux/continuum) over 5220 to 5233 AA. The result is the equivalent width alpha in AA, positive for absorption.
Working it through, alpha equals 0.6 AA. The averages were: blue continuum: 19.6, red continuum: 20.5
